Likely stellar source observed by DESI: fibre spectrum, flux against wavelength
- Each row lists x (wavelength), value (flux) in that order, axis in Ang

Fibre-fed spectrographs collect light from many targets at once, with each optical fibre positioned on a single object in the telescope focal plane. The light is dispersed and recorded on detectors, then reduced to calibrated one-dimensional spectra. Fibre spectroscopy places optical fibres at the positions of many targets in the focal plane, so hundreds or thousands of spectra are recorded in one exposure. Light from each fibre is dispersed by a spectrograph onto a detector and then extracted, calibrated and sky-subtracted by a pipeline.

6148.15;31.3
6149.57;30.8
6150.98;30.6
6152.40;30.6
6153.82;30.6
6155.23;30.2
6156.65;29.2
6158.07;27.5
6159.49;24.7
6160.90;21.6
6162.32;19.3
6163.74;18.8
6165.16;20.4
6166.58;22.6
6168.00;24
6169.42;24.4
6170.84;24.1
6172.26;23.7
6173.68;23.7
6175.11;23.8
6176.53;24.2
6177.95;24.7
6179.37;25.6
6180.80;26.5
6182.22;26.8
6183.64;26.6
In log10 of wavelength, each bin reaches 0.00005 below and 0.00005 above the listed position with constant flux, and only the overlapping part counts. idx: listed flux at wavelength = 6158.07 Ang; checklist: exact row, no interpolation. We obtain 27.5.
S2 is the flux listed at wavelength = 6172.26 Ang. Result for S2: 23.7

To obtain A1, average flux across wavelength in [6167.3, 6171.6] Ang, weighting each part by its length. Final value 24.2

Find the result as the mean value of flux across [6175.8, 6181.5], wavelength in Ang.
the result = 25.2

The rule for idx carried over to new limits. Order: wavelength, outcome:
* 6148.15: 31.3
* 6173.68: 23.7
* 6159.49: 24.7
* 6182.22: 26.8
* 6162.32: 19.3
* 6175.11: 23.8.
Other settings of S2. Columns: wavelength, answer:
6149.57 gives 30.8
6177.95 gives 24.7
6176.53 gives 24.2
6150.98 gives 30.6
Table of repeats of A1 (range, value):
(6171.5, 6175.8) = 23.7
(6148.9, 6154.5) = 30.6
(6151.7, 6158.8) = 29.6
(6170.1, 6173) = 23.9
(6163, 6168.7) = 21.4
